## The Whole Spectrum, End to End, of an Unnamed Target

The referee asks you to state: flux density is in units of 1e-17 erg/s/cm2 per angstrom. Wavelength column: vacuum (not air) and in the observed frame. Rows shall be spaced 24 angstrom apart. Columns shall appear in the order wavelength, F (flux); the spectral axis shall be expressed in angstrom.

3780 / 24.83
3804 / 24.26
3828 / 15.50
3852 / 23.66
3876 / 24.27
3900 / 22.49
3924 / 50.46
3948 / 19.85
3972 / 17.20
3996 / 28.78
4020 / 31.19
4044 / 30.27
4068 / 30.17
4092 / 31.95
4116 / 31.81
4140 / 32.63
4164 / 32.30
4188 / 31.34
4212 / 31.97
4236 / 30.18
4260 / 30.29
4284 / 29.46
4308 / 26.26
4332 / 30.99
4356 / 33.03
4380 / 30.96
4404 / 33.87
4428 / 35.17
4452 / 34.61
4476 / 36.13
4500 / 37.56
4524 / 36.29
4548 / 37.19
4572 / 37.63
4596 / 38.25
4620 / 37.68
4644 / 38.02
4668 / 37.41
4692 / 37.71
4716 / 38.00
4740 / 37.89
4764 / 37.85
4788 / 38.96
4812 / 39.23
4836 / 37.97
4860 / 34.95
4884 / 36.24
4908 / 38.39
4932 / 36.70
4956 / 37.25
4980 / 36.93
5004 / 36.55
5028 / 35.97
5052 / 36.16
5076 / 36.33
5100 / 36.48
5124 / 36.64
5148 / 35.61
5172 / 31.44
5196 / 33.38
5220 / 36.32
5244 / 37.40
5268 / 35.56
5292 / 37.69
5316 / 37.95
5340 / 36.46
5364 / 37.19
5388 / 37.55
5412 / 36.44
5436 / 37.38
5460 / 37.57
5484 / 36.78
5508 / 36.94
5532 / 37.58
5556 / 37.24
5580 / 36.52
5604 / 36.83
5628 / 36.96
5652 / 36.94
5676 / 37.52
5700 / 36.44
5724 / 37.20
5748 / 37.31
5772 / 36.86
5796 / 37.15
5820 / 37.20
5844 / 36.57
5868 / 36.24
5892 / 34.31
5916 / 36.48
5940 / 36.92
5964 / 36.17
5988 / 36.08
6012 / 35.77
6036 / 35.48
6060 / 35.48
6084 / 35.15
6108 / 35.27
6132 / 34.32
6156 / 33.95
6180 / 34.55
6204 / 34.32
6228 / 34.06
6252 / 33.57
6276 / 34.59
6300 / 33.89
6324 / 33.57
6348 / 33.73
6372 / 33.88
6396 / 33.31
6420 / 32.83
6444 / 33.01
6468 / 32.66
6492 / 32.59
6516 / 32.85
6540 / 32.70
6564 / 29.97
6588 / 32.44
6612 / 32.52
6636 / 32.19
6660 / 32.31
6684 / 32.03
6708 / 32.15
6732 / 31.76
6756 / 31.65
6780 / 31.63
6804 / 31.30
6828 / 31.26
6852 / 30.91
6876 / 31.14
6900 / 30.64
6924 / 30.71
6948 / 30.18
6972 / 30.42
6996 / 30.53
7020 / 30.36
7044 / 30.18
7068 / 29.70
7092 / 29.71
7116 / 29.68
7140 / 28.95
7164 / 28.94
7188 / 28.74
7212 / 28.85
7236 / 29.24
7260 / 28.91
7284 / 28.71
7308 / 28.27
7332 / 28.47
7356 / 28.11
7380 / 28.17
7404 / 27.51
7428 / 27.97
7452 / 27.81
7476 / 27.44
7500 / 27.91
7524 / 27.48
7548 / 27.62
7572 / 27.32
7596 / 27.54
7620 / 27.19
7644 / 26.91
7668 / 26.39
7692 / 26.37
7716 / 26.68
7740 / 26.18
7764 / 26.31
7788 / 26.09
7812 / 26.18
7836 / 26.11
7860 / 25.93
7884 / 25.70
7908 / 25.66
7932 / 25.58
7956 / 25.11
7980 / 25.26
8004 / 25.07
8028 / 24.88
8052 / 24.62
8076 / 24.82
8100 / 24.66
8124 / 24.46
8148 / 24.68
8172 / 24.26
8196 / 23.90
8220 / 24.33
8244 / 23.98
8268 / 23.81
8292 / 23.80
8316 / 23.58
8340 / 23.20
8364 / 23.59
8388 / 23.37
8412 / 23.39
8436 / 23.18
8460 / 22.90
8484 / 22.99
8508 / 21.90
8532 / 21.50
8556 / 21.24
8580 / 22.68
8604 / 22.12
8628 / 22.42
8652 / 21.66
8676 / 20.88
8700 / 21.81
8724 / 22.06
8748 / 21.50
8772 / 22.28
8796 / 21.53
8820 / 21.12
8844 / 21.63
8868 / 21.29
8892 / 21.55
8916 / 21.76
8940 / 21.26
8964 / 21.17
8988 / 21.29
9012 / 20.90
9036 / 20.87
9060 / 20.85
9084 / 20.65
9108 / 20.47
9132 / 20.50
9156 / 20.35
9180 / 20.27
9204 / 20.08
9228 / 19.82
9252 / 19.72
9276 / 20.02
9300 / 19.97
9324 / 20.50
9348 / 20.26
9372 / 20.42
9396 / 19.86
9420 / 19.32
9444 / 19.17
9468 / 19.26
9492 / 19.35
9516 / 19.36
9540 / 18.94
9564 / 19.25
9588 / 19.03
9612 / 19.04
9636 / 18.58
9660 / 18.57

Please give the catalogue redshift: 0.00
